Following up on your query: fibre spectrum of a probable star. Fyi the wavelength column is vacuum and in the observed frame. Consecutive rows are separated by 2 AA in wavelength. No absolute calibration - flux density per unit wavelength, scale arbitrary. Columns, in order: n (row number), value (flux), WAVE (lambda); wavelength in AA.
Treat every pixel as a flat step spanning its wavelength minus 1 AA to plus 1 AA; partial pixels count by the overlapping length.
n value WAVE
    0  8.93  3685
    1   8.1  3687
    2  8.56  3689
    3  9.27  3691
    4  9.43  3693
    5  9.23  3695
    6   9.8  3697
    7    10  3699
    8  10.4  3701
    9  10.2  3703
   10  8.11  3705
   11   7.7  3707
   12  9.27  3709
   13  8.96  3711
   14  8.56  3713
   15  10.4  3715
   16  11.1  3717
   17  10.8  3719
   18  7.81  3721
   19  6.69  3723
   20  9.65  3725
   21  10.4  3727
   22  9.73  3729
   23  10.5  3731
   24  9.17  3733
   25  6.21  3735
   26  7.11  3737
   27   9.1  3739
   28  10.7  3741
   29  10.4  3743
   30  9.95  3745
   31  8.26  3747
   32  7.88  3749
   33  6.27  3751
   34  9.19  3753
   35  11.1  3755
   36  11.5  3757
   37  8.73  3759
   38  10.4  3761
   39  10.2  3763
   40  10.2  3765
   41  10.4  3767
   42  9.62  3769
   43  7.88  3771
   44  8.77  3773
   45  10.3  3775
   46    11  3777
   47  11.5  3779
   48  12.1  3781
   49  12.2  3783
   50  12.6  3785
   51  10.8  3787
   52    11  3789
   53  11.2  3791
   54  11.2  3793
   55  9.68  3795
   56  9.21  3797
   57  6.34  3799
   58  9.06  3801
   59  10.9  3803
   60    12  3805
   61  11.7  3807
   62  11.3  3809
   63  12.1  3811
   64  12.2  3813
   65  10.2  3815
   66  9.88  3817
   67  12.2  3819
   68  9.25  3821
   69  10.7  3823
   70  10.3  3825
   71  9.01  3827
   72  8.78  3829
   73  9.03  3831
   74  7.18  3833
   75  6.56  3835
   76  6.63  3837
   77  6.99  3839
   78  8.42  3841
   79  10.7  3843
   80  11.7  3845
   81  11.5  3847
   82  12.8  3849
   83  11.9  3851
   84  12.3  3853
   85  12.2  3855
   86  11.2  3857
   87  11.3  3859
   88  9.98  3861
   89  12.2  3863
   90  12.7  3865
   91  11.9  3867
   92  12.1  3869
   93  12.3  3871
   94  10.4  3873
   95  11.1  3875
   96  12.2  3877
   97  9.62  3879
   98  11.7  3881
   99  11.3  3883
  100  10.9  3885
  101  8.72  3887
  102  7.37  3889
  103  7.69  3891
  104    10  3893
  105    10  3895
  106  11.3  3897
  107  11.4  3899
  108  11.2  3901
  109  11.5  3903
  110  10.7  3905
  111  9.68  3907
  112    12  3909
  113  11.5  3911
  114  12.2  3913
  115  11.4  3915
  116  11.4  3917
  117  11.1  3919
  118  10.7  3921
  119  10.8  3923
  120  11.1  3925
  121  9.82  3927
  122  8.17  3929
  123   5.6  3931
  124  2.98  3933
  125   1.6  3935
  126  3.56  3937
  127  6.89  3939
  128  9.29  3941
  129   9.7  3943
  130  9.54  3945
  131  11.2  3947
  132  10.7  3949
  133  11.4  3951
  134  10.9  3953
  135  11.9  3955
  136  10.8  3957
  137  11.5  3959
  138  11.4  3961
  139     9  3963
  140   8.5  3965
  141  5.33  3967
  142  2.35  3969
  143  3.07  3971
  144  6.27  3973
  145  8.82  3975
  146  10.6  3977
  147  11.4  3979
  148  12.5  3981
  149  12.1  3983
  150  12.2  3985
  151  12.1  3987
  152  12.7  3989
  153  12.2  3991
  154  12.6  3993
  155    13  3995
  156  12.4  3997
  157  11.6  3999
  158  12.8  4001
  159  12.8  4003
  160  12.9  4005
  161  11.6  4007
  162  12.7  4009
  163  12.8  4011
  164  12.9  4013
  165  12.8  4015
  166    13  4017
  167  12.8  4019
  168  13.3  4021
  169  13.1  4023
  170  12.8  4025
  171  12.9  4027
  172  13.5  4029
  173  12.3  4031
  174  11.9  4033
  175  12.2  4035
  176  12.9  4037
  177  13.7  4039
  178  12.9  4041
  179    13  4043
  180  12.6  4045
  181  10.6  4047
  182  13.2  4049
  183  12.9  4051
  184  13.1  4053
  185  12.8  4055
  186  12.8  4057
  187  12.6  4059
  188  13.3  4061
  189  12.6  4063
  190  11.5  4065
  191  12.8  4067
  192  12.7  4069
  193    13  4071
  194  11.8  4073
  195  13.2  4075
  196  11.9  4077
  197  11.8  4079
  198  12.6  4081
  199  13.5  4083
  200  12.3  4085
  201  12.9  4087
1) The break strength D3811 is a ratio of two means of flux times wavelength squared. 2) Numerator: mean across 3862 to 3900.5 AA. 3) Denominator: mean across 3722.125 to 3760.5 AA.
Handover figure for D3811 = 1.3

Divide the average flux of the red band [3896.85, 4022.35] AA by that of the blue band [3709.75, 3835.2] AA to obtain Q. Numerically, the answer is 1.05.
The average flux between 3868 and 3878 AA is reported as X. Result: 11.6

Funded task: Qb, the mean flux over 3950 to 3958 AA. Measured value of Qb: 11.2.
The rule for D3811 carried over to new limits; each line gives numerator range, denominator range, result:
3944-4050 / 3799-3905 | 1.18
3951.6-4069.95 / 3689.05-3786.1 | 1.41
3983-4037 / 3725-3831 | 1.41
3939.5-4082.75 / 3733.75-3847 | 1.33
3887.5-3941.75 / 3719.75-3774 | 1.10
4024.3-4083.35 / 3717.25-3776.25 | 1.59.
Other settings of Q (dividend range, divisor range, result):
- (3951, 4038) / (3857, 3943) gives 1.13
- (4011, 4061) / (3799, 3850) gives 1.28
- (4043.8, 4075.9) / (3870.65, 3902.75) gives 1.21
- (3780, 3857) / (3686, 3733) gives 1.11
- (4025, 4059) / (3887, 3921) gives 1.20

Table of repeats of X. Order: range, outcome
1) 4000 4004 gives 12.8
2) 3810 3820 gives 11.3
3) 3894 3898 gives 10.7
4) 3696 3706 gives 9.7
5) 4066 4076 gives 12.7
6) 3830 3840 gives 7.28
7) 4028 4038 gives 12.6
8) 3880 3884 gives 11.5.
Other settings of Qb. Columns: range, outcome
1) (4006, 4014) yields 12.5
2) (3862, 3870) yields 12.2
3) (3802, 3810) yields 11.5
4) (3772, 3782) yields 10.7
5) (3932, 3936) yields 2.29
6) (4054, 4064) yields 12.8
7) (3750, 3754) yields 7.73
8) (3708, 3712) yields 9.12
